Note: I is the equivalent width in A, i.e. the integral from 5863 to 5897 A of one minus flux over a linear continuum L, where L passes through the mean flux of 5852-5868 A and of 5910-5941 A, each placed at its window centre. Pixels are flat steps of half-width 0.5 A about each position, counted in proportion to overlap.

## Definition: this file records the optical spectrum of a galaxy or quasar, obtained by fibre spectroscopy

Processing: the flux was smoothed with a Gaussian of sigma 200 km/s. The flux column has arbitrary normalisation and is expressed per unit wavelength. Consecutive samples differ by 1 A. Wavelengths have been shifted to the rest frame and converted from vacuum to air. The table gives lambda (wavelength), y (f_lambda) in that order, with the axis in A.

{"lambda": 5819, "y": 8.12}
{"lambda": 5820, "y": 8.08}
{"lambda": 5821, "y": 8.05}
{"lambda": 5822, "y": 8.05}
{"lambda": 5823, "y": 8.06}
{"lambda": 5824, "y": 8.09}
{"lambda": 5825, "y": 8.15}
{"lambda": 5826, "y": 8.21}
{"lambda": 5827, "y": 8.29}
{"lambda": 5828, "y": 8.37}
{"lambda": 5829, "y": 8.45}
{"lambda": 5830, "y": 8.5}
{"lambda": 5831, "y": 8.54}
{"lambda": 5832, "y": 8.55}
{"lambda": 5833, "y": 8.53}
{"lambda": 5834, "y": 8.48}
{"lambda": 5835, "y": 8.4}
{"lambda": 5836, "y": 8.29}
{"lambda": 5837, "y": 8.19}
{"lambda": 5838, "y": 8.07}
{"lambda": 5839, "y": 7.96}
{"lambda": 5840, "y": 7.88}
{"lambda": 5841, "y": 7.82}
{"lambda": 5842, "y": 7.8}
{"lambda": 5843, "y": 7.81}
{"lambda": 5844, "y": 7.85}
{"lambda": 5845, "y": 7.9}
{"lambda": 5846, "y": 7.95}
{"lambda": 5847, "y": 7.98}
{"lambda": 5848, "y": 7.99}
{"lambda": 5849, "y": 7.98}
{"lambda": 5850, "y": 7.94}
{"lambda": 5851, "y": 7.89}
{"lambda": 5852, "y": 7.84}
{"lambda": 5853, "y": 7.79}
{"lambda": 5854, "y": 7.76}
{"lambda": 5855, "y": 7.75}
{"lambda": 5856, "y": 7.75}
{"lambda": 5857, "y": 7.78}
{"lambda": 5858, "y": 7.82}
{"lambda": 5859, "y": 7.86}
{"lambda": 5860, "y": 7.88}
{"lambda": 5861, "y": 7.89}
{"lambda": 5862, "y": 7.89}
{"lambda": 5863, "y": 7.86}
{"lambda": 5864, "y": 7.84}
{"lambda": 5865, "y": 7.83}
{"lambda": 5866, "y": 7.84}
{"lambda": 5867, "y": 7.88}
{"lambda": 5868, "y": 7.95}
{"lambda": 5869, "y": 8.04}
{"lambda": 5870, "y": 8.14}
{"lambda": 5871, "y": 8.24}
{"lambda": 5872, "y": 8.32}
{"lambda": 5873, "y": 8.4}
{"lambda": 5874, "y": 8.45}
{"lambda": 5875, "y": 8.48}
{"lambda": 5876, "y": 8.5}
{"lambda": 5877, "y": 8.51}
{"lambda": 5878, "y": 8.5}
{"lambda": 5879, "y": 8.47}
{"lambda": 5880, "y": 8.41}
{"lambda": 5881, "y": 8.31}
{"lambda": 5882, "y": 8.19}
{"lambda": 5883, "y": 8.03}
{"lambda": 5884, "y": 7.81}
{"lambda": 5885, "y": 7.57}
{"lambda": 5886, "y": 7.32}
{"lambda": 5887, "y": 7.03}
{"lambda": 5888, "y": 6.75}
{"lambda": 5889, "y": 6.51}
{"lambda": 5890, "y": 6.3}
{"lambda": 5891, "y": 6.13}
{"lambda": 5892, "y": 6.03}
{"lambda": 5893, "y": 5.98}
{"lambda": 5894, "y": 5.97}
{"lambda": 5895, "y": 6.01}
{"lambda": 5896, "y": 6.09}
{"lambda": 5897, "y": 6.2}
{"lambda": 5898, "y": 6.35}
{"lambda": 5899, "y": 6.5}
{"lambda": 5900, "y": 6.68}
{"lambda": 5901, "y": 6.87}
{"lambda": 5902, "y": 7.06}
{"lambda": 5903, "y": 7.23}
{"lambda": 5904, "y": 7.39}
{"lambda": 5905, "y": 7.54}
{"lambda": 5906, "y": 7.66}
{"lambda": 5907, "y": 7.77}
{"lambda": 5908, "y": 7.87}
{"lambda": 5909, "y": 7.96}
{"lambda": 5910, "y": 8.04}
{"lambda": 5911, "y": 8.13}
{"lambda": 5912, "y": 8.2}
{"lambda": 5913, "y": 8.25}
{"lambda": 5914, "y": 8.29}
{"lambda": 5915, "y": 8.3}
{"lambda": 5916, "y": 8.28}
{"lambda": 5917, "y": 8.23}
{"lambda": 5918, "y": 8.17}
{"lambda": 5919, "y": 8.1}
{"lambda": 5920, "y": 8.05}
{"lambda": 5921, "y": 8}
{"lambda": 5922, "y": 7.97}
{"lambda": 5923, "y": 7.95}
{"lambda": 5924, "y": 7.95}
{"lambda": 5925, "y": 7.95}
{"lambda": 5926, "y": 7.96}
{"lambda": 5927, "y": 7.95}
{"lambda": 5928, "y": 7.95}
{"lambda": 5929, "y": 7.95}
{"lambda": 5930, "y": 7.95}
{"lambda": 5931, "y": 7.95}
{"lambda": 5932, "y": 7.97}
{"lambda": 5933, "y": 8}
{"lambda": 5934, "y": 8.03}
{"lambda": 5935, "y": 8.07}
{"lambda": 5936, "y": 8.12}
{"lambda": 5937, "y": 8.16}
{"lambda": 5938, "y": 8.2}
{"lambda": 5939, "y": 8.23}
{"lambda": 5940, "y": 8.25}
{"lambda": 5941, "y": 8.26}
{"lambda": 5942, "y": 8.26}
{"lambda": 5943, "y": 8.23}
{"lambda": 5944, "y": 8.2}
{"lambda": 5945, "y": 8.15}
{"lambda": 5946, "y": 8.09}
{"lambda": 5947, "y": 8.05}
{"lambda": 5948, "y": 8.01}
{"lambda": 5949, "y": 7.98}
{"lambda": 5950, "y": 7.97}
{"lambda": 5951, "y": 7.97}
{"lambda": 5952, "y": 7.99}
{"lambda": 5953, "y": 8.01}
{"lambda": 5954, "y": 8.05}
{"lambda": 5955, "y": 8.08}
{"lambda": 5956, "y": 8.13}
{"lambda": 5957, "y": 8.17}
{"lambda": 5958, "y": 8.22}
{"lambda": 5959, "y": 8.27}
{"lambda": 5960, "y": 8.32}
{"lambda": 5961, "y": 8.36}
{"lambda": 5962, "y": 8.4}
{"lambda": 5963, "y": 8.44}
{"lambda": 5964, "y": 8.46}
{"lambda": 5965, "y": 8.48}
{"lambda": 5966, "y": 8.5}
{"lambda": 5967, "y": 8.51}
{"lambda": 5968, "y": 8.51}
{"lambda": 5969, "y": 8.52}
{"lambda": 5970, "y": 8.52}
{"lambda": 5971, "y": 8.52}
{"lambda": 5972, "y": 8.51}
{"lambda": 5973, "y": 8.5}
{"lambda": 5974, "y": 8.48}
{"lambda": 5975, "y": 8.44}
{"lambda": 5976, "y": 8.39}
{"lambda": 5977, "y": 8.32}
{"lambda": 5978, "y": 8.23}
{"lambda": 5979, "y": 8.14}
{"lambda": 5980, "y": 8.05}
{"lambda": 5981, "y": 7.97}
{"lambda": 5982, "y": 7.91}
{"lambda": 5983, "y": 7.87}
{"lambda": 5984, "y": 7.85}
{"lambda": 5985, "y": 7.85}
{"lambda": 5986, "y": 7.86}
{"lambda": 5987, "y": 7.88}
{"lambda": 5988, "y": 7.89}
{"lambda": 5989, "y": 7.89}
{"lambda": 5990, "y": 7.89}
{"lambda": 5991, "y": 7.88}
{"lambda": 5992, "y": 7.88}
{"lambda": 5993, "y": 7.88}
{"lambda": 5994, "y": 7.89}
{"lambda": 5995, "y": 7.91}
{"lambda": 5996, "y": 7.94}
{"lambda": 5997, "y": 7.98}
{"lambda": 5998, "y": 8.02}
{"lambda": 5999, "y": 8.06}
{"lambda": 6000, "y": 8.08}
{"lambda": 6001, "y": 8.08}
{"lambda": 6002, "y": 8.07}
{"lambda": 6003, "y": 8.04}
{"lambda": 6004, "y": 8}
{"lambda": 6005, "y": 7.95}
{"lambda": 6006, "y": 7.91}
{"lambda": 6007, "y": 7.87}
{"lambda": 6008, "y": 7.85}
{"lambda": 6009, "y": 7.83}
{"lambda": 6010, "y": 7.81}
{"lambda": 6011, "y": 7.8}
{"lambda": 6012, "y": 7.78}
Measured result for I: 1.5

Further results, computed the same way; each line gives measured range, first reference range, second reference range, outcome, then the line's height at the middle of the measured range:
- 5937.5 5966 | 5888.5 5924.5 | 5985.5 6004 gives -2.0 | 7.65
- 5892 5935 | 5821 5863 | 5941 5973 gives 3.2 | 8.18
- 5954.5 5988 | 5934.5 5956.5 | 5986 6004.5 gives -0.9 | 8.03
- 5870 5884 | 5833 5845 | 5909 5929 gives -0.5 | 8.07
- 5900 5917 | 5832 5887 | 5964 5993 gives 0.7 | 8.09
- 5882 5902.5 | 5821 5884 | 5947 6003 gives 3.6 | 8.11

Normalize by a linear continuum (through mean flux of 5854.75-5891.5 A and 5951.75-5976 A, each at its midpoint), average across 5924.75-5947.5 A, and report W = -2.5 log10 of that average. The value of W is 0.02 mag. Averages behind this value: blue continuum 7.84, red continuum 8.35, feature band 8.09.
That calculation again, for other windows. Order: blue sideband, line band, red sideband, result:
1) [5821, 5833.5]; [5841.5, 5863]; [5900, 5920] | 0.04 mag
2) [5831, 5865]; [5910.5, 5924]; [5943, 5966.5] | 0.00 mag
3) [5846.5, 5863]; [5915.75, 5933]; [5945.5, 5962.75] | 0.00 mag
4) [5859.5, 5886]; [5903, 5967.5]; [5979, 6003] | -0.01 mag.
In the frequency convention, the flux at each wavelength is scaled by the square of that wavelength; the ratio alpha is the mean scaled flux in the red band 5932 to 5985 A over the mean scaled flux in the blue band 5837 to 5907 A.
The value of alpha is 1.11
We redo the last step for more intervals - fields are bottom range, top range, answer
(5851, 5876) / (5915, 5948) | 1.04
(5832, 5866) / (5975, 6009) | 1.05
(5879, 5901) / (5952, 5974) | 1.24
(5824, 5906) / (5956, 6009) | 1.10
